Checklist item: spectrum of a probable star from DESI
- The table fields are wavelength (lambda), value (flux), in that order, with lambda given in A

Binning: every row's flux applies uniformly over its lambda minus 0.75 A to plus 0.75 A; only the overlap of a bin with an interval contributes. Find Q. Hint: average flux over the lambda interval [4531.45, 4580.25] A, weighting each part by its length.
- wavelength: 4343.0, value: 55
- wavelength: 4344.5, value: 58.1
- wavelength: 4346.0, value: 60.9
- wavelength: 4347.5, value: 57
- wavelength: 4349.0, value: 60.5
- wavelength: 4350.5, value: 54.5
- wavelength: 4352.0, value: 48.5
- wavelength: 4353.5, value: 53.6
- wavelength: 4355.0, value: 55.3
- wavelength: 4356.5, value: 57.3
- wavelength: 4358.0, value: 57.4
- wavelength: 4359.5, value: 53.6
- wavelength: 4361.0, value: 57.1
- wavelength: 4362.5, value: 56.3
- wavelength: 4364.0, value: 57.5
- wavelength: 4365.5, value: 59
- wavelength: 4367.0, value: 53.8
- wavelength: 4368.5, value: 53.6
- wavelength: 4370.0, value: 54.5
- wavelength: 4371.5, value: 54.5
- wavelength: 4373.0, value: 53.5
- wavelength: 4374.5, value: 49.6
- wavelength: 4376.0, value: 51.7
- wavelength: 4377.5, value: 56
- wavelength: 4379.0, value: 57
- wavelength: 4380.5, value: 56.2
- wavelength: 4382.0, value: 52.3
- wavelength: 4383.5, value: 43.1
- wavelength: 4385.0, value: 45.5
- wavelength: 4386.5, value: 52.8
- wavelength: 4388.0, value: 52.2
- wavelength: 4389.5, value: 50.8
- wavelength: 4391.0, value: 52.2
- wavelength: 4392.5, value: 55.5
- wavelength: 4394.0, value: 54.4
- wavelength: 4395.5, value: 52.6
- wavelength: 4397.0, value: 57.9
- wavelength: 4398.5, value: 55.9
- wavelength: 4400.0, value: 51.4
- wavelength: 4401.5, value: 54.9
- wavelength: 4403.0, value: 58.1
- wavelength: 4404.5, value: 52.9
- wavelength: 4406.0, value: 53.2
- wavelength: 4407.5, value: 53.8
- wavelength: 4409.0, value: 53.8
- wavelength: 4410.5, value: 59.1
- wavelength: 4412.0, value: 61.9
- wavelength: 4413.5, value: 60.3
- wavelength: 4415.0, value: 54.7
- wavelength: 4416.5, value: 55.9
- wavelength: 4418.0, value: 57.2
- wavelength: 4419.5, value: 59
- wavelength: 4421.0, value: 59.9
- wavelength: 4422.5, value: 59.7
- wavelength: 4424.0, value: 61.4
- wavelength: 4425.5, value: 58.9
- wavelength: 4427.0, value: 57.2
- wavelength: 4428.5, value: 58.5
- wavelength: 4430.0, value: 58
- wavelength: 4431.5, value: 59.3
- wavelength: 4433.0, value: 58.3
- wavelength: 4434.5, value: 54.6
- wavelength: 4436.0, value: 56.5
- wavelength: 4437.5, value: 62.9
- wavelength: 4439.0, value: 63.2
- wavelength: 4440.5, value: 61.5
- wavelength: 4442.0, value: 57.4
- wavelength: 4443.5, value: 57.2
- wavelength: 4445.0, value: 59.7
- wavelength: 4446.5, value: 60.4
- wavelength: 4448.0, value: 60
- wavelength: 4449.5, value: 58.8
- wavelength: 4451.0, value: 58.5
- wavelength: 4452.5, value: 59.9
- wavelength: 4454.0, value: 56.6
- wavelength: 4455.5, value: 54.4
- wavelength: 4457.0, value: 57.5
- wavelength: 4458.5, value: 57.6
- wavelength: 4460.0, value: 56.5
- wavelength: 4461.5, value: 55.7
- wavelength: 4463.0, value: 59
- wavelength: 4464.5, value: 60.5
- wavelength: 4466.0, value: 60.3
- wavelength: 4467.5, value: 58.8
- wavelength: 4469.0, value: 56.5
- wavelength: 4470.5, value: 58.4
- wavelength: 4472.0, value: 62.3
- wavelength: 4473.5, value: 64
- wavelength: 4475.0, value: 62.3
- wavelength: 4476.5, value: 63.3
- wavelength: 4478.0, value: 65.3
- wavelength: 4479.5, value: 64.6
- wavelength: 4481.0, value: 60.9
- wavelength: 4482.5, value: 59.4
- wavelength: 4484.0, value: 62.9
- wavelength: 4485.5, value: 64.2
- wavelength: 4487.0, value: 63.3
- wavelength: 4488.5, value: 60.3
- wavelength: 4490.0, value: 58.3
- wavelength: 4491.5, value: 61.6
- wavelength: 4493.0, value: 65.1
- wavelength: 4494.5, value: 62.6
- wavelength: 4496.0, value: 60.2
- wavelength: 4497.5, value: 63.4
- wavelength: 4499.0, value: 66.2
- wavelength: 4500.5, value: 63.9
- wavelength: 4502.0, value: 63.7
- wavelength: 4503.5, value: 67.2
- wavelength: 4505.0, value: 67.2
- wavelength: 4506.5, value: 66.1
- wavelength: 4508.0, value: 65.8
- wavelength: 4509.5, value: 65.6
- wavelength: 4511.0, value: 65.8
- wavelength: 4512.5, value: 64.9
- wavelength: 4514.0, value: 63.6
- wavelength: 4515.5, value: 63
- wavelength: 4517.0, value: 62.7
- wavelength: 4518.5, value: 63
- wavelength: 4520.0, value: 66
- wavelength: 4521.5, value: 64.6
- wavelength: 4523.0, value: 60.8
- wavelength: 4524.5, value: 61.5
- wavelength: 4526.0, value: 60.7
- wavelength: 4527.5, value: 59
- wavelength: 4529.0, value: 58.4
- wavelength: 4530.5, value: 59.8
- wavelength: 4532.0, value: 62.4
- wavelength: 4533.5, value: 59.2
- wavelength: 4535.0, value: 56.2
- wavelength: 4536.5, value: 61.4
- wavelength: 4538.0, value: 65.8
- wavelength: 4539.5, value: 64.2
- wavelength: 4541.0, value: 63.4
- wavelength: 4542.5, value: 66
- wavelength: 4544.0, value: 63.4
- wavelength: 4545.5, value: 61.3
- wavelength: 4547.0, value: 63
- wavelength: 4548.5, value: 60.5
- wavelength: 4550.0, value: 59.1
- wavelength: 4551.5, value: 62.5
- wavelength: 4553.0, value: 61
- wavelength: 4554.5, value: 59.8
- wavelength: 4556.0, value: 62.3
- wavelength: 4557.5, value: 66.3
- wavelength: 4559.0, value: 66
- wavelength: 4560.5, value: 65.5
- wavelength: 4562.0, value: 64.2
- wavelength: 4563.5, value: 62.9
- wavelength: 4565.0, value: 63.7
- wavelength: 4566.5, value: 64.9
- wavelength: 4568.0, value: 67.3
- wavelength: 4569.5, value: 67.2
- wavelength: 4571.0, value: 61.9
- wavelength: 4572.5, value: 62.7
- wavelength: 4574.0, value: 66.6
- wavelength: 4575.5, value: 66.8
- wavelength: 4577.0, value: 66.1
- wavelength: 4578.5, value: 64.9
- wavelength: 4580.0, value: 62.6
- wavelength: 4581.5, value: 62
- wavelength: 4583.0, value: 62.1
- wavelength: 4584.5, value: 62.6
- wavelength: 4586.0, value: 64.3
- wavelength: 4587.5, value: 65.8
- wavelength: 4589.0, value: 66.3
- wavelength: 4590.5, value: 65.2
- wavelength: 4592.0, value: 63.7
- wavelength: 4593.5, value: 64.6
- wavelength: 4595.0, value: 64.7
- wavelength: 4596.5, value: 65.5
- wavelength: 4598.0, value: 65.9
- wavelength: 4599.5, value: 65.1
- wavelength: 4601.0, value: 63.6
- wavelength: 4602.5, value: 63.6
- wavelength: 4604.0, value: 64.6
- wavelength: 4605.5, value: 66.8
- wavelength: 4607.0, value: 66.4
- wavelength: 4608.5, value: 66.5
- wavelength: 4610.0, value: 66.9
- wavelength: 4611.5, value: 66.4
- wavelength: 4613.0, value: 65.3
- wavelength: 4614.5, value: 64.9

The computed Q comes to 63.4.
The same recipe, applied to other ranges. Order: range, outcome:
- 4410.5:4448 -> 58.9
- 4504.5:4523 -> 64.7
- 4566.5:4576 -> 65.3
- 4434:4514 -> 61.2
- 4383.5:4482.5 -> 57.6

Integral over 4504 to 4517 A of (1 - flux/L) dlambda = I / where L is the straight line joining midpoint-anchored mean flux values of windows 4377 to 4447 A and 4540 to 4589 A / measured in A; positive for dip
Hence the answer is -0.86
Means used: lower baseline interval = 56.3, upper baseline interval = 63.8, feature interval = 65.1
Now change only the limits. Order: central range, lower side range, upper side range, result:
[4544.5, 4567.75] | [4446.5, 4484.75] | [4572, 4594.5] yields 0.1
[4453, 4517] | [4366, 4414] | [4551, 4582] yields -2.6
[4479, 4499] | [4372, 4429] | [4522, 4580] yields -0.9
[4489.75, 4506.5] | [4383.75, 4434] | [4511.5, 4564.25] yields -1.0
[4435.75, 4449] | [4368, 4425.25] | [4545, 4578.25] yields -0.6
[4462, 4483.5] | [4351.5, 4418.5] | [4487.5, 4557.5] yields -0.5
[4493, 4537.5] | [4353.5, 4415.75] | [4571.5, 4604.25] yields -1.5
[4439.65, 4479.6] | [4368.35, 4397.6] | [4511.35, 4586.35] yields -1.4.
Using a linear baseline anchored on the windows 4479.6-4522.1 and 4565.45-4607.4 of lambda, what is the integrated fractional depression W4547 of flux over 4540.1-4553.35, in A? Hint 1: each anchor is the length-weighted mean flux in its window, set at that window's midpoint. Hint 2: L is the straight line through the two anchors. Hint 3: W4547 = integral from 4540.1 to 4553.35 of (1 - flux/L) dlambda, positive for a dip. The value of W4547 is 0.4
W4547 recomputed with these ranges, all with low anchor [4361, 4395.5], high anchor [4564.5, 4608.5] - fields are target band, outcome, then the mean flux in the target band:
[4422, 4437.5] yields -0.6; 58.4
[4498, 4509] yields -1.0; 65.7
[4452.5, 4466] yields 0.1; 57.5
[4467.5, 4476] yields -0.3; 60.6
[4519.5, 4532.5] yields 0.0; 61.4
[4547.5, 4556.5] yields 0.3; 60.9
